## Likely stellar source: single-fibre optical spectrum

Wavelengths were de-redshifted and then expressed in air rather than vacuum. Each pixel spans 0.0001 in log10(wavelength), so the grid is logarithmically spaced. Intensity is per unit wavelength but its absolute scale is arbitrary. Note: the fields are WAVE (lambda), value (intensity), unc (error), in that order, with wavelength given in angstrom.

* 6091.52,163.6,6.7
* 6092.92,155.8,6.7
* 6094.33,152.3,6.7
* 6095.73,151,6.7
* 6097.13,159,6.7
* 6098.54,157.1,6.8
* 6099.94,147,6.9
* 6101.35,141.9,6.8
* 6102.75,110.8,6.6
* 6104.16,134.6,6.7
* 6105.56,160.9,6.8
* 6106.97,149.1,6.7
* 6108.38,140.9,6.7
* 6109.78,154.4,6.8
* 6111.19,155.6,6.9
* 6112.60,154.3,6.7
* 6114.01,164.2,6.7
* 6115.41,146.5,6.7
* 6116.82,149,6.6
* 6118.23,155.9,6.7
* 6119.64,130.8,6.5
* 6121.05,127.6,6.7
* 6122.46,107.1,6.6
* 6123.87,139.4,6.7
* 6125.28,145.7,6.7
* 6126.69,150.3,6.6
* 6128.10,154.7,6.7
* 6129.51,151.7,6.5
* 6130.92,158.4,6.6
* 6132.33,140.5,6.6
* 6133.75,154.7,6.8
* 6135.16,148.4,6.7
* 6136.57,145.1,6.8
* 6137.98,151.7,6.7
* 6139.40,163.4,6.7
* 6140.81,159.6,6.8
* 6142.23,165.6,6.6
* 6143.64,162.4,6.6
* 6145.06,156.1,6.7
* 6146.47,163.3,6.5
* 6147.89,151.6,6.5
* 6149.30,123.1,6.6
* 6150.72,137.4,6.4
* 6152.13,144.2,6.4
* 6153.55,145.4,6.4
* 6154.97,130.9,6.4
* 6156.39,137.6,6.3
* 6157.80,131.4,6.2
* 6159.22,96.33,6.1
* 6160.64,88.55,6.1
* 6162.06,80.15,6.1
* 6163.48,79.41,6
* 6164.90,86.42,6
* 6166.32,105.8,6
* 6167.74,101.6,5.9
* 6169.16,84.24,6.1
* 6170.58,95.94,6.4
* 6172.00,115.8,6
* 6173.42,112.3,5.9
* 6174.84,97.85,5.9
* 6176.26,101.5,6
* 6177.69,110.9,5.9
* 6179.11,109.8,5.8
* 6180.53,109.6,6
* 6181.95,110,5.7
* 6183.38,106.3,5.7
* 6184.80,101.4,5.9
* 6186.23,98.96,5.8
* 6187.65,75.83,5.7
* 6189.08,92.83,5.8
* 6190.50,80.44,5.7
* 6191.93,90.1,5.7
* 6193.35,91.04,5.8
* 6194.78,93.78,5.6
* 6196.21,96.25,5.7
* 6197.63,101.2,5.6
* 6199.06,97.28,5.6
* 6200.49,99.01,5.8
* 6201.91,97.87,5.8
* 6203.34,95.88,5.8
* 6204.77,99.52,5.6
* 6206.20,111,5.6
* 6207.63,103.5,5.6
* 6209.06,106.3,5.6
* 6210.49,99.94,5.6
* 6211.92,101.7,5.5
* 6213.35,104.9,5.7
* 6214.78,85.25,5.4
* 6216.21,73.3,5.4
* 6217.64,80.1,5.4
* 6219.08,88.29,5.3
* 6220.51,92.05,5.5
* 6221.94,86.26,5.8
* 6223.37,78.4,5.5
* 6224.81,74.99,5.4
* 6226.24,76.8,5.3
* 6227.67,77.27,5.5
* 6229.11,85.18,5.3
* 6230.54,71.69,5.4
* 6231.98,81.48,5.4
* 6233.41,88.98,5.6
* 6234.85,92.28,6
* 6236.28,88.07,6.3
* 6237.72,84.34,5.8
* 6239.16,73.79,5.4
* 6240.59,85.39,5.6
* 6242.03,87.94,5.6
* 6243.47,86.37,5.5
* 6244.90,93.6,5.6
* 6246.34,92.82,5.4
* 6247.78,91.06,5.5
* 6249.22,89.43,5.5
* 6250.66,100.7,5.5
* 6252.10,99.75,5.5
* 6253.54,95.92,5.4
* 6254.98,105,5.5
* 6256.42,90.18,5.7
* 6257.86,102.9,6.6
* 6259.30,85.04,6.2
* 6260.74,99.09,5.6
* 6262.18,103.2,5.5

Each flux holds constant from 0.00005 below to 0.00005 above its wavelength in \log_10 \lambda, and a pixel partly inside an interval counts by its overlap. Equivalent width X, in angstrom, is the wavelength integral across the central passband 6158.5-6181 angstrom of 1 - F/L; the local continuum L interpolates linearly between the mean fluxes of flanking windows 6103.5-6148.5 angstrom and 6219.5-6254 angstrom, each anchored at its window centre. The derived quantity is 4.7 angstrom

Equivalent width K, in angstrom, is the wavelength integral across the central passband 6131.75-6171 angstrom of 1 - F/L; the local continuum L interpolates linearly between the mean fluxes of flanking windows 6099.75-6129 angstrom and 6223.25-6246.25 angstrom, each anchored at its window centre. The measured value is -1.2 angstrom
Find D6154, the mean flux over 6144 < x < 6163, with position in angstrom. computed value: 130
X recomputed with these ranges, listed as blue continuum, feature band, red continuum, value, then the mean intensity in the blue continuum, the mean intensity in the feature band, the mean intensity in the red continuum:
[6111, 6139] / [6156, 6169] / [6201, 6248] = 2.7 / 147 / 99.2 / 89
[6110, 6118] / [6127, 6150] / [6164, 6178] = -3.9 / 154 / 153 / 101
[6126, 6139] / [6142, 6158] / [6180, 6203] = -1.3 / 151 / 146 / 96.3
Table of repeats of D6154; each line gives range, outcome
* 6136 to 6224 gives 109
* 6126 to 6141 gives 152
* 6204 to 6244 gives 88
